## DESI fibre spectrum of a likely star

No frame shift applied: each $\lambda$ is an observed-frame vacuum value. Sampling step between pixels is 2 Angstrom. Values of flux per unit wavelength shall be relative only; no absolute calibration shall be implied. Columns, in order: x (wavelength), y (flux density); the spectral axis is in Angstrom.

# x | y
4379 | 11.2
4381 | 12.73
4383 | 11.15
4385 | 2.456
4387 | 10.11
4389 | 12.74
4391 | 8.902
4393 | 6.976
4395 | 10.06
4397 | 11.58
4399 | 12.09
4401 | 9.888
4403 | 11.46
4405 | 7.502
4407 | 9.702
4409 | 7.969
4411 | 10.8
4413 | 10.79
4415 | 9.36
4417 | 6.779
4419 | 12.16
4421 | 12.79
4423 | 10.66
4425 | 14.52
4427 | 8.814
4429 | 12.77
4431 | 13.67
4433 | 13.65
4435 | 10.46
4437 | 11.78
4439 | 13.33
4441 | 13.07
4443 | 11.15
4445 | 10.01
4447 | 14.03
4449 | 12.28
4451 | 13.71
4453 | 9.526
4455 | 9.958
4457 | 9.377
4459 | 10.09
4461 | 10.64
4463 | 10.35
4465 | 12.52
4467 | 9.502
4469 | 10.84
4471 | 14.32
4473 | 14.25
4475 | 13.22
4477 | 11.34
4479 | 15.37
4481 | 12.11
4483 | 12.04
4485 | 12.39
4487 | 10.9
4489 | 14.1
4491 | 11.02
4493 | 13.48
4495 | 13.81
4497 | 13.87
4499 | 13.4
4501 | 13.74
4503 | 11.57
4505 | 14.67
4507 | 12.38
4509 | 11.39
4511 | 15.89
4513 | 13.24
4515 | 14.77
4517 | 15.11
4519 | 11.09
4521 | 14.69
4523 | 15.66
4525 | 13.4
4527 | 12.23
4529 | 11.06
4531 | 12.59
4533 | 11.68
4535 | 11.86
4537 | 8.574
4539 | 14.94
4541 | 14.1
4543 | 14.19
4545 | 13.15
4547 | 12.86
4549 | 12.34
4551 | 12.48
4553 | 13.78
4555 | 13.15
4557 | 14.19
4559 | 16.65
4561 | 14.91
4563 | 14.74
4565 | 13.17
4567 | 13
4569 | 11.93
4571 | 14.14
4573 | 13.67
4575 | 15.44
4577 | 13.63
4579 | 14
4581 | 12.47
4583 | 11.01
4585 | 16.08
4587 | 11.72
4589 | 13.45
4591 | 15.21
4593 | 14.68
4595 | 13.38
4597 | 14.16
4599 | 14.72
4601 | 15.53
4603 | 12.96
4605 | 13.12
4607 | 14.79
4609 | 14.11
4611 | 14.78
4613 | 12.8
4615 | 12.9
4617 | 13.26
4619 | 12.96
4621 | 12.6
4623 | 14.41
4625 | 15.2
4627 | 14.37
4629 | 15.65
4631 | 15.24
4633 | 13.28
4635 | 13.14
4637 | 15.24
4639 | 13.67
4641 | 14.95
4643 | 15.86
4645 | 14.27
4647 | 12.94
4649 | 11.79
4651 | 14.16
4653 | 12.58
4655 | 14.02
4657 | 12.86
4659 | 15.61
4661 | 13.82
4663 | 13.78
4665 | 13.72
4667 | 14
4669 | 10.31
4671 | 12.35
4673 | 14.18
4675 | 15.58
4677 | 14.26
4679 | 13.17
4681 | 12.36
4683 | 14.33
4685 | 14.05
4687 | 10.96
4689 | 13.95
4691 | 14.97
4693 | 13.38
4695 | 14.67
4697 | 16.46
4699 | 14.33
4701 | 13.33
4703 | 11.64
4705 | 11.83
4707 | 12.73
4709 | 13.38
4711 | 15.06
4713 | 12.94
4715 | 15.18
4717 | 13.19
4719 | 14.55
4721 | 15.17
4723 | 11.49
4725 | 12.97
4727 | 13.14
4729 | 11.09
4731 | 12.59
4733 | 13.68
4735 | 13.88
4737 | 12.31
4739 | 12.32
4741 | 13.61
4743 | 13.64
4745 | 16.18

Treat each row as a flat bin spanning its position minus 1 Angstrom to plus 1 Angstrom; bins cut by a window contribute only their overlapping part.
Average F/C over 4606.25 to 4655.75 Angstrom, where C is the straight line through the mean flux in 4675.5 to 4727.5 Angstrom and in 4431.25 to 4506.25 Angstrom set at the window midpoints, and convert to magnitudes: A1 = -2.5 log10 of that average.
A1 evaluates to -0.06 mag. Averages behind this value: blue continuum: 12.2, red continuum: 13.6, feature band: 14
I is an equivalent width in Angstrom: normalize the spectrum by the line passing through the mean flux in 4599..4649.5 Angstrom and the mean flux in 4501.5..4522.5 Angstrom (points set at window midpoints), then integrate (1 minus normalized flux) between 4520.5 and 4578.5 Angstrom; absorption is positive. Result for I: 1.4 Angstrom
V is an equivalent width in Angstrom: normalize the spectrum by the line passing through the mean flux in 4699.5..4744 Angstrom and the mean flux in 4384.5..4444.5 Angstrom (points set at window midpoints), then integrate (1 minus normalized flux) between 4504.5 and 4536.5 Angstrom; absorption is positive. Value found -4.5 Angstrom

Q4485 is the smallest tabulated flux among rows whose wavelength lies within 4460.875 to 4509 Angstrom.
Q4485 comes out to 9.502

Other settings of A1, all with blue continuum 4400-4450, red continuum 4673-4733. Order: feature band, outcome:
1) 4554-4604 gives -0.12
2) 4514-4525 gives -0.18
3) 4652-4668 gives -0.05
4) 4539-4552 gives -0.10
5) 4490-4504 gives -0.10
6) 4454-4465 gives 0.12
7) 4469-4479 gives -0.14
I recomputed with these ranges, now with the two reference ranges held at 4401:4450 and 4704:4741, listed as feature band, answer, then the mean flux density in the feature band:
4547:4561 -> -2.0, 13.8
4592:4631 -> -5.0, 14.1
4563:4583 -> -2.0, 13.4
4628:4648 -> -2.8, 14.4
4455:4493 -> -1.2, 11.9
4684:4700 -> -1.3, 14.1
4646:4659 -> -0.5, 13.3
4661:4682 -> -0.9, 13.4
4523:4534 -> -0.6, 12.5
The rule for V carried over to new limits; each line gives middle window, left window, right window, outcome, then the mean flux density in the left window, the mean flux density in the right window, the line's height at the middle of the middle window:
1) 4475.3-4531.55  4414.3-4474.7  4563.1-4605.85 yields -2.92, 11.6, 13.7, 12.5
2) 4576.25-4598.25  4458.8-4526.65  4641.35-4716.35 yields -0.59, 12.9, 13.7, 13.3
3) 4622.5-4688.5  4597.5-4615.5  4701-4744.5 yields -0.73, 14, 13.2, 13.7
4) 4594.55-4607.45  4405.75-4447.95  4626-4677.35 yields -0.75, 11.3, 13.9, 13.3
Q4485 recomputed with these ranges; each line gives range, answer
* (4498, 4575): 8.574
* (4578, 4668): 11.01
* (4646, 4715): 10.31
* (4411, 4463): 6.779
